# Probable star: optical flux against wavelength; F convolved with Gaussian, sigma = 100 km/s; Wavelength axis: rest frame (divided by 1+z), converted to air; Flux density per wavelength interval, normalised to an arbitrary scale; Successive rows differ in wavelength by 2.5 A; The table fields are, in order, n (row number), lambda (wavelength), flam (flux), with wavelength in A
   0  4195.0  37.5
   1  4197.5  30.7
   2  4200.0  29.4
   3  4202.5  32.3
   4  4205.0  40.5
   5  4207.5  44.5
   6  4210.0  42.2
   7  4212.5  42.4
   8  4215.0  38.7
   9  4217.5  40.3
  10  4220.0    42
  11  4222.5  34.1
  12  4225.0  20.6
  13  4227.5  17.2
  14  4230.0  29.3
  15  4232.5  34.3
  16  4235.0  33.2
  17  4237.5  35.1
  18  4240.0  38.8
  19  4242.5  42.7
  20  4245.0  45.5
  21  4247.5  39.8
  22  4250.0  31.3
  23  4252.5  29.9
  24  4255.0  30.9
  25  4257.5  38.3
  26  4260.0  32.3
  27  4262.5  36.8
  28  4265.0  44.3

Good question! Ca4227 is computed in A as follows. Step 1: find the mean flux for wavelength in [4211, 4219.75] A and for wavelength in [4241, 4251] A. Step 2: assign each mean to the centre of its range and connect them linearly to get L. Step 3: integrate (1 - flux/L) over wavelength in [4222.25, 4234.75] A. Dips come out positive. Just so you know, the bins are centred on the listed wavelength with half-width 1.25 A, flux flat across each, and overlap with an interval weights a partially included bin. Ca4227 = 4.1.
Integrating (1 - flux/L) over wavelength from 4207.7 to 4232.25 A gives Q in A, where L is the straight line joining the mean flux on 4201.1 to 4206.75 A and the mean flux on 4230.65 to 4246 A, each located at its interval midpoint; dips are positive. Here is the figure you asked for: 1.8 A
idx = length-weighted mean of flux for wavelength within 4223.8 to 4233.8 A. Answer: 25.4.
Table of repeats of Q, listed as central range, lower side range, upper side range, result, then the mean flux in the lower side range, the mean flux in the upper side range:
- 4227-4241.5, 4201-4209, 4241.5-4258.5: 2.0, 38.9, 36.8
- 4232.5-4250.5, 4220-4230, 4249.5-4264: -4.6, 26.9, 33.5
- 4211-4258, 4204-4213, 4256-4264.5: 5.3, 42.5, 36.4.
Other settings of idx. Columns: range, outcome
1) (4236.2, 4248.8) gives 40.3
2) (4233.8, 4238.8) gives 34.2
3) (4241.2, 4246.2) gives 44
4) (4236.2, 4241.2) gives 36.9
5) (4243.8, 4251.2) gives 38.9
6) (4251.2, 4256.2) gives 30.4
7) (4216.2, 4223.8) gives 38.7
